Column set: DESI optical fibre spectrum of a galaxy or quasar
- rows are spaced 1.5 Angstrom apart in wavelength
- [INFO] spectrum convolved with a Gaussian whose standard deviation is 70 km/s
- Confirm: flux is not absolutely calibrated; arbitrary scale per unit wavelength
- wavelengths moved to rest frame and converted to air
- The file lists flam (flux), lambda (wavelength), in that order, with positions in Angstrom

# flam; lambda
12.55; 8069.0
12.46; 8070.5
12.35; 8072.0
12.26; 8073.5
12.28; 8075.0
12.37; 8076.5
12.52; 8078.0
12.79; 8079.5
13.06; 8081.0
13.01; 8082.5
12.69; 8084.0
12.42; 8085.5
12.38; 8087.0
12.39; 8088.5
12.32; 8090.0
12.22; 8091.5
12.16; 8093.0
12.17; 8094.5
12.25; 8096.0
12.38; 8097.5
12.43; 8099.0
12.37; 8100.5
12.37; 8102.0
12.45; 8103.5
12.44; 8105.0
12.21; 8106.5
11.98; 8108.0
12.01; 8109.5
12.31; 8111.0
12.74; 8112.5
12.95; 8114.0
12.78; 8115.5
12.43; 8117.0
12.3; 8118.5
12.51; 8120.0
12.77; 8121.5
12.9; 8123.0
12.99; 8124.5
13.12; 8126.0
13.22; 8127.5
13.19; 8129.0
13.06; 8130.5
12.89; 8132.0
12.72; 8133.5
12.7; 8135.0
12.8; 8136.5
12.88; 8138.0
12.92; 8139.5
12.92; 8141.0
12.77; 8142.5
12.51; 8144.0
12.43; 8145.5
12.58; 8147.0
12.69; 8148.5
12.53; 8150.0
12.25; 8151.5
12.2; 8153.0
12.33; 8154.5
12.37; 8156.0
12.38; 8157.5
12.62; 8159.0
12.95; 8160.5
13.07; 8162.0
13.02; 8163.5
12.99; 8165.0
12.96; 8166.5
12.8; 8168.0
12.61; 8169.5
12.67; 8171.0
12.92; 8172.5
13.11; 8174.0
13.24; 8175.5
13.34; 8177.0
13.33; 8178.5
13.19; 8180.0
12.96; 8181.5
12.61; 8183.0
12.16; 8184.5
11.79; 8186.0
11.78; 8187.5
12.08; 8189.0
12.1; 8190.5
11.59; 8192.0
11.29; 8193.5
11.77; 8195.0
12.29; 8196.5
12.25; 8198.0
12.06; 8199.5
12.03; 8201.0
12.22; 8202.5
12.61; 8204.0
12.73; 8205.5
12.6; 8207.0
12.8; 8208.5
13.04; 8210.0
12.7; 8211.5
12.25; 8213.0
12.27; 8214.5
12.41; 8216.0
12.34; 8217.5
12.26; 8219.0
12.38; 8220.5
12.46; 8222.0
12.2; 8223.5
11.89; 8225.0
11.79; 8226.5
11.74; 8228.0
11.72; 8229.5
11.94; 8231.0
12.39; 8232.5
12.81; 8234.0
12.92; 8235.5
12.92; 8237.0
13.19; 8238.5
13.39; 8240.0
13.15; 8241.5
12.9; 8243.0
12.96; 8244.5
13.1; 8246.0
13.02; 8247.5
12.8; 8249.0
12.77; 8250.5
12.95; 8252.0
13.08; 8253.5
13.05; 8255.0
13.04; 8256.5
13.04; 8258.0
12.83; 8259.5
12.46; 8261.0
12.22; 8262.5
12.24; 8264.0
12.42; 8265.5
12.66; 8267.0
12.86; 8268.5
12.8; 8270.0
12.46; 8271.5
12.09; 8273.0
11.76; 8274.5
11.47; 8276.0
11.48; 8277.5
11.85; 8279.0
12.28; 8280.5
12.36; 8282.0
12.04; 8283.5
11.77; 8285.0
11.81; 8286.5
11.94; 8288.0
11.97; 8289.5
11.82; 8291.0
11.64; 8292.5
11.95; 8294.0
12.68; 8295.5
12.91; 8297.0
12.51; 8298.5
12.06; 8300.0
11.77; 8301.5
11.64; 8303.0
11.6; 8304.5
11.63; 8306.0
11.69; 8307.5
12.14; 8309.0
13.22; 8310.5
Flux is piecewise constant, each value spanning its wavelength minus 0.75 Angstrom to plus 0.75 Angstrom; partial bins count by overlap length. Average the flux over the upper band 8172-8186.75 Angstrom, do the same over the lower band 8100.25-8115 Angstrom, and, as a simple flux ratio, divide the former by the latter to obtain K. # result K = 1.0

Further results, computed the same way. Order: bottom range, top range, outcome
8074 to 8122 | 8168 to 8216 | 1.00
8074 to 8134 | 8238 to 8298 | 0.99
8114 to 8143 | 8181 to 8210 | 0.95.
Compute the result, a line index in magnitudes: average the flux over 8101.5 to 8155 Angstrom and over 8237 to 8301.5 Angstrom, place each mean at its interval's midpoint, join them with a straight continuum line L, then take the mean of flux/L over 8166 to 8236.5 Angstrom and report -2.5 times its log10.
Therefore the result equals 0.012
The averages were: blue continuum 12.6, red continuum 12.5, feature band 12.4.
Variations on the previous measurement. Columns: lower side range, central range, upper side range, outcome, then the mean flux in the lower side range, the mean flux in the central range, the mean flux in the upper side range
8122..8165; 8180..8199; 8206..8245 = 0.05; 12.8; 12.1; 12.5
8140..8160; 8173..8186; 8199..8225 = -0.04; 12.5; 12.9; 12.4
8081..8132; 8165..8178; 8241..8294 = -0.04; 12.6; 13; 12.4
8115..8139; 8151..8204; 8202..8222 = 0.01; 12.8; 12.5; 12.5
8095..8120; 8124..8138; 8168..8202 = -0.05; 12.4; 13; 12.4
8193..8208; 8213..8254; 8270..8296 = -0.04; 12.2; 12.6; 12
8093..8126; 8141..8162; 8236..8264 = 0.01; 12.5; 12.5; 12.9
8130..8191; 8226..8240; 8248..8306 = 0.00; 12.7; 12.4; 12.3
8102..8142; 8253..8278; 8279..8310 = -0.03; 12.7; 12.5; 12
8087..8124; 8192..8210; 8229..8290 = 0.02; 12.4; 12.2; 12.5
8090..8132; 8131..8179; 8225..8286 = -0.02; 12.5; 12.8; 12.5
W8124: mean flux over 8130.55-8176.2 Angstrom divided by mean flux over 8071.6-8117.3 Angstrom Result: 1.02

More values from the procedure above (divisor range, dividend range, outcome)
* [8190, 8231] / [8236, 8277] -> 1.04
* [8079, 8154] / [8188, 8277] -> 0.99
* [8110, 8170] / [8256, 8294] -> 0.96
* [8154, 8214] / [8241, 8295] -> 0.99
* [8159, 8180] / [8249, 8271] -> 0.98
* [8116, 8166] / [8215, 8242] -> 0.98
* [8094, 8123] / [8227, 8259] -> 1.03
